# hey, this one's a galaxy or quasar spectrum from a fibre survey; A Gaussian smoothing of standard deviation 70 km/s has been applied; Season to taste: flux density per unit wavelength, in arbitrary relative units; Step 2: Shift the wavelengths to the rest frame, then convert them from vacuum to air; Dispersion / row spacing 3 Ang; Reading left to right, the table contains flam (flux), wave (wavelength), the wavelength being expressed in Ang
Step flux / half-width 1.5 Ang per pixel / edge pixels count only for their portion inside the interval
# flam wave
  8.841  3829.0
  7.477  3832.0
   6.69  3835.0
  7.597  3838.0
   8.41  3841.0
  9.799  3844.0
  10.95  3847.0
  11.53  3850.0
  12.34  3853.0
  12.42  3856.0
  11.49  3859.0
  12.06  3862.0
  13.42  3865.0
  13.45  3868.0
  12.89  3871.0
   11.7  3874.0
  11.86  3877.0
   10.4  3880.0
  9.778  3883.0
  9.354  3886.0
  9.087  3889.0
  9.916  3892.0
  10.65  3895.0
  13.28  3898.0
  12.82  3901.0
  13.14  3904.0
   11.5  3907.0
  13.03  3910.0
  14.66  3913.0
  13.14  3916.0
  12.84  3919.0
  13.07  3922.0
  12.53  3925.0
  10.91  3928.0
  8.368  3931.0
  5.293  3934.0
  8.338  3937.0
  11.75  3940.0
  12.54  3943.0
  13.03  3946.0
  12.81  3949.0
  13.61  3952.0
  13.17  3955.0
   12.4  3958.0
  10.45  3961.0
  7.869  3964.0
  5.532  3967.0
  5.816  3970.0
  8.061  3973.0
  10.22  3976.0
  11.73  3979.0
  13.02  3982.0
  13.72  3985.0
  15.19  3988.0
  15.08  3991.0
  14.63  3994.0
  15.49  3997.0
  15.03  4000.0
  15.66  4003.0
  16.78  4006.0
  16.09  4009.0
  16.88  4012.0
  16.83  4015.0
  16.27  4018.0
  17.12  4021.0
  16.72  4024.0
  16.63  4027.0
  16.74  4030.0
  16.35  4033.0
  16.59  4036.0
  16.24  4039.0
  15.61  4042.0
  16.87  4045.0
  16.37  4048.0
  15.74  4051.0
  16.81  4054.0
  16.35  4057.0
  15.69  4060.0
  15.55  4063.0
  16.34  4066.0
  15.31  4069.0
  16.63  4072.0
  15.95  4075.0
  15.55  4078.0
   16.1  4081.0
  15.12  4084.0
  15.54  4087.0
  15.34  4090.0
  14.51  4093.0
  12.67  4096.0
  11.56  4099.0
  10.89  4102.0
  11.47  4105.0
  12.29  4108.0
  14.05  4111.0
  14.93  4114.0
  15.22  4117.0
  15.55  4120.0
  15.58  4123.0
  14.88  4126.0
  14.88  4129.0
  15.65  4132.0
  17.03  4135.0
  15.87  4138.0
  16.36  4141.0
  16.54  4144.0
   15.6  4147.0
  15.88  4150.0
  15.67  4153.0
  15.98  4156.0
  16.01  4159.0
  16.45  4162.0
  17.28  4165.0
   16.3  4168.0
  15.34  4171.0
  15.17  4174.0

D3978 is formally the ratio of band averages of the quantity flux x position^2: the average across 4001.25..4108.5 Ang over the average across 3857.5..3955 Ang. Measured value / 1.44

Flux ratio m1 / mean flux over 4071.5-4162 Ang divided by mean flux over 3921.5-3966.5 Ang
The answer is 1.4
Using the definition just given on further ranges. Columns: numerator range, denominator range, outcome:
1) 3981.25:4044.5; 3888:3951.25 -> 1.37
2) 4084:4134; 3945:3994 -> 1.23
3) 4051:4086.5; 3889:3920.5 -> 1.29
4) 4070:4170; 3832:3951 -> 1.35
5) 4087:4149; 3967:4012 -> 1.11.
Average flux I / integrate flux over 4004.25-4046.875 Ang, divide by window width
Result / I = 16.5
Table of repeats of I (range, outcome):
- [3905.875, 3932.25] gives 12.3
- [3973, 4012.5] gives 14.3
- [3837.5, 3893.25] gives 11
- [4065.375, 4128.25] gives 14.5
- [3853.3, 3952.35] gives 11.7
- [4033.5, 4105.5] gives 15.3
